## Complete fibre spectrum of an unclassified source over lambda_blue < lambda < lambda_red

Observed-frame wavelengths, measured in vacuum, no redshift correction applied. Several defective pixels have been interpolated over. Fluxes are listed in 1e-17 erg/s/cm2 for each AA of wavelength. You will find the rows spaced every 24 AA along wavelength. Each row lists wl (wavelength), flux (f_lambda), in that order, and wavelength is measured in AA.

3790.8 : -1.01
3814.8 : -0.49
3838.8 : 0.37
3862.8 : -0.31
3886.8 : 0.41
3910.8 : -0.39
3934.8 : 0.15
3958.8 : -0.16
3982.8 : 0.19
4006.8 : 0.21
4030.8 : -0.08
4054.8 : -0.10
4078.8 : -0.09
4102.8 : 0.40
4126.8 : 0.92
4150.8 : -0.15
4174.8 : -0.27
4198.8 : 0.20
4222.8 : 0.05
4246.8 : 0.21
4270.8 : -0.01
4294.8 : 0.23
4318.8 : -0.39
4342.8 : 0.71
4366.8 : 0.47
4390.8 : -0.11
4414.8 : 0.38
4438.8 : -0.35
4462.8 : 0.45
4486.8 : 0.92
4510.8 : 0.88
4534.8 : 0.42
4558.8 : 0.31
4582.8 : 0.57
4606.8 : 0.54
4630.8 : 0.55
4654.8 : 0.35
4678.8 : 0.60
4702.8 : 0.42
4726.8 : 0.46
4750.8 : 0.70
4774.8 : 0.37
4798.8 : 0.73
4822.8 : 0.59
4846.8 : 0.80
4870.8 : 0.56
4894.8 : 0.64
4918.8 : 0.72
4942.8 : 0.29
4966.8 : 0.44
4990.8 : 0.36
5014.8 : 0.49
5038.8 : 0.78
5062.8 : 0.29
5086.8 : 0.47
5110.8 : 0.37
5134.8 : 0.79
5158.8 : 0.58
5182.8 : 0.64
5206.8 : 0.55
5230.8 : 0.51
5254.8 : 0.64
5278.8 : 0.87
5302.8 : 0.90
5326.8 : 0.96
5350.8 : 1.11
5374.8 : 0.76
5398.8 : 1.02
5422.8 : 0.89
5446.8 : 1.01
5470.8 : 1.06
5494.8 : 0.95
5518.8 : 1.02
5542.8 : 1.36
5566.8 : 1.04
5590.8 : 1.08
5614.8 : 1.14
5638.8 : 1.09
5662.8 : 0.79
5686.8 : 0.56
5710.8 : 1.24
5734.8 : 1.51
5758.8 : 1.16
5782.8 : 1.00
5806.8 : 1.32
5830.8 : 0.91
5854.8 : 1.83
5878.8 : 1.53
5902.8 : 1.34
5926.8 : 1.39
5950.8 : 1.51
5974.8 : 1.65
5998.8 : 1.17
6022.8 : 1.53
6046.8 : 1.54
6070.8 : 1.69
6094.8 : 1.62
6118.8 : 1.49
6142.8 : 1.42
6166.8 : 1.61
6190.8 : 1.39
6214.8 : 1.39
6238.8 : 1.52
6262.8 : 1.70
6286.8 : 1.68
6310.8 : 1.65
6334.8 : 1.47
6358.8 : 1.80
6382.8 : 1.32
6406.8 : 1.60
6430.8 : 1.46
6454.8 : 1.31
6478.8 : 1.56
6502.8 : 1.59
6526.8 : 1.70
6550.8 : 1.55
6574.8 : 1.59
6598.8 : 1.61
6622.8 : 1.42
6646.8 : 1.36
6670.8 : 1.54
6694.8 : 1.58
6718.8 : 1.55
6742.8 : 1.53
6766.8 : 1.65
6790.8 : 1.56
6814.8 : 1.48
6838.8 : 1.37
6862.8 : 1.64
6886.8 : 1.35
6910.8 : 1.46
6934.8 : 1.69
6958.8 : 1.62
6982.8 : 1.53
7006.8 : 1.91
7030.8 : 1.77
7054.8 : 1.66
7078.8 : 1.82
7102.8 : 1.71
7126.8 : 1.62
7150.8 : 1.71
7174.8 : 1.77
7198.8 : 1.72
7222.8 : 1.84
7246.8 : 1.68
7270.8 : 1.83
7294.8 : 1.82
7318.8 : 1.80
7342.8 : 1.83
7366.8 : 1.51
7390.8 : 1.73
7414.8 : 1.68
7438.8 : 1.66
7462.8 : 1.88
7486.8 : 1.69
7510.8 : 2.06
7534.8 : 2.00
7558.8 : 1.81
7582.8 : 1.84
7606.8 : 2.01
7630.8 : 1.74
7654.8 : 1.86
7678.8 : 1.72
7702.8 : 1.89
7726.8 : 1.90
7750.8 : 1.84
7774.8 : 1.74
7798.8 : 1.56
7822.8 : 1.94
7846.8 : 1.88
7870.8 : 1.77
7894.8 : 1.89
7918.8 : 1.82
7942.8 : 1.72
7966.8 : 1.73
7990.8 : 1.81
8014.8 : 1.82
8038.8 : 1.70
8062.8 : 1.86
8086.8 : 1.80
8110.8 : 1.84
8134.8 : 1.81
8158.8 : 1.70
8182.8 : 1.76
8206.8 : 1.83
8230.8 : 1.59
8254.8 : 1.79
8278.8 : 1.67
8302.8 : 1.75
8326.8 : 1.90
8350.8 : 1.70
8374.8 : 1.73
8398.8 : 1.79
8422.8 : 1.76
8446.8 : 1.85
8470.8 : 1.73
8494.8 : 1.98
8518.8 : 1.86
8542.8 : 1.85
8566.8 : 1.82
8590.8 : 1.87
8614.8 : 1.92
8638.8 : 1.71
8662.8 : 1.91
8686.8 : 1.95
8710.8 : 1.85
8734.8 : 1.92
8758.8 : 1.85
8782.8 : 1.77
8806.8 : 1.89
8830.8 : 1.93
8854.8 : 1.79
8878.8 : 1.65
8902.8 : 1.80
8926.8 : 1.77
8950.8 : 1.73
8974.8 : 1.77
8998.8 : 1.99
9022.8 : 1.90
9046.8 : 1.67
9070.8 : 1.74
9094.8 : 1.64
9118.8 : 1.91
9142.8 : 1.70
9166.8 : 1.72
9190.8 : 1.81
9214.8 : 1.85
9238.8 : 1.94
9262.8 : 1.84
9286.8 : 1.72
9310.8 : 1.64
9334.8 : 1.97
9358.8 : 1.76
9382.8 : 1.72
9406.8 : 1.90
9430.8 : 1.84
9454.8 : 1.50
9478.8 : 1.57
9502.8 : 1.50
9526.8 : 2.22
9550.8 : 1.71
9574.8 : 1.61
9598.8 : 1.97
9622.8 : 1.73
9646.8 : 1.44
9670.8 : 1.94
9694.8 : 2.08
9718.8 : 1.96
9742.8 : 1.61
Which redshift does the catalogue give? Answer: 0.32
